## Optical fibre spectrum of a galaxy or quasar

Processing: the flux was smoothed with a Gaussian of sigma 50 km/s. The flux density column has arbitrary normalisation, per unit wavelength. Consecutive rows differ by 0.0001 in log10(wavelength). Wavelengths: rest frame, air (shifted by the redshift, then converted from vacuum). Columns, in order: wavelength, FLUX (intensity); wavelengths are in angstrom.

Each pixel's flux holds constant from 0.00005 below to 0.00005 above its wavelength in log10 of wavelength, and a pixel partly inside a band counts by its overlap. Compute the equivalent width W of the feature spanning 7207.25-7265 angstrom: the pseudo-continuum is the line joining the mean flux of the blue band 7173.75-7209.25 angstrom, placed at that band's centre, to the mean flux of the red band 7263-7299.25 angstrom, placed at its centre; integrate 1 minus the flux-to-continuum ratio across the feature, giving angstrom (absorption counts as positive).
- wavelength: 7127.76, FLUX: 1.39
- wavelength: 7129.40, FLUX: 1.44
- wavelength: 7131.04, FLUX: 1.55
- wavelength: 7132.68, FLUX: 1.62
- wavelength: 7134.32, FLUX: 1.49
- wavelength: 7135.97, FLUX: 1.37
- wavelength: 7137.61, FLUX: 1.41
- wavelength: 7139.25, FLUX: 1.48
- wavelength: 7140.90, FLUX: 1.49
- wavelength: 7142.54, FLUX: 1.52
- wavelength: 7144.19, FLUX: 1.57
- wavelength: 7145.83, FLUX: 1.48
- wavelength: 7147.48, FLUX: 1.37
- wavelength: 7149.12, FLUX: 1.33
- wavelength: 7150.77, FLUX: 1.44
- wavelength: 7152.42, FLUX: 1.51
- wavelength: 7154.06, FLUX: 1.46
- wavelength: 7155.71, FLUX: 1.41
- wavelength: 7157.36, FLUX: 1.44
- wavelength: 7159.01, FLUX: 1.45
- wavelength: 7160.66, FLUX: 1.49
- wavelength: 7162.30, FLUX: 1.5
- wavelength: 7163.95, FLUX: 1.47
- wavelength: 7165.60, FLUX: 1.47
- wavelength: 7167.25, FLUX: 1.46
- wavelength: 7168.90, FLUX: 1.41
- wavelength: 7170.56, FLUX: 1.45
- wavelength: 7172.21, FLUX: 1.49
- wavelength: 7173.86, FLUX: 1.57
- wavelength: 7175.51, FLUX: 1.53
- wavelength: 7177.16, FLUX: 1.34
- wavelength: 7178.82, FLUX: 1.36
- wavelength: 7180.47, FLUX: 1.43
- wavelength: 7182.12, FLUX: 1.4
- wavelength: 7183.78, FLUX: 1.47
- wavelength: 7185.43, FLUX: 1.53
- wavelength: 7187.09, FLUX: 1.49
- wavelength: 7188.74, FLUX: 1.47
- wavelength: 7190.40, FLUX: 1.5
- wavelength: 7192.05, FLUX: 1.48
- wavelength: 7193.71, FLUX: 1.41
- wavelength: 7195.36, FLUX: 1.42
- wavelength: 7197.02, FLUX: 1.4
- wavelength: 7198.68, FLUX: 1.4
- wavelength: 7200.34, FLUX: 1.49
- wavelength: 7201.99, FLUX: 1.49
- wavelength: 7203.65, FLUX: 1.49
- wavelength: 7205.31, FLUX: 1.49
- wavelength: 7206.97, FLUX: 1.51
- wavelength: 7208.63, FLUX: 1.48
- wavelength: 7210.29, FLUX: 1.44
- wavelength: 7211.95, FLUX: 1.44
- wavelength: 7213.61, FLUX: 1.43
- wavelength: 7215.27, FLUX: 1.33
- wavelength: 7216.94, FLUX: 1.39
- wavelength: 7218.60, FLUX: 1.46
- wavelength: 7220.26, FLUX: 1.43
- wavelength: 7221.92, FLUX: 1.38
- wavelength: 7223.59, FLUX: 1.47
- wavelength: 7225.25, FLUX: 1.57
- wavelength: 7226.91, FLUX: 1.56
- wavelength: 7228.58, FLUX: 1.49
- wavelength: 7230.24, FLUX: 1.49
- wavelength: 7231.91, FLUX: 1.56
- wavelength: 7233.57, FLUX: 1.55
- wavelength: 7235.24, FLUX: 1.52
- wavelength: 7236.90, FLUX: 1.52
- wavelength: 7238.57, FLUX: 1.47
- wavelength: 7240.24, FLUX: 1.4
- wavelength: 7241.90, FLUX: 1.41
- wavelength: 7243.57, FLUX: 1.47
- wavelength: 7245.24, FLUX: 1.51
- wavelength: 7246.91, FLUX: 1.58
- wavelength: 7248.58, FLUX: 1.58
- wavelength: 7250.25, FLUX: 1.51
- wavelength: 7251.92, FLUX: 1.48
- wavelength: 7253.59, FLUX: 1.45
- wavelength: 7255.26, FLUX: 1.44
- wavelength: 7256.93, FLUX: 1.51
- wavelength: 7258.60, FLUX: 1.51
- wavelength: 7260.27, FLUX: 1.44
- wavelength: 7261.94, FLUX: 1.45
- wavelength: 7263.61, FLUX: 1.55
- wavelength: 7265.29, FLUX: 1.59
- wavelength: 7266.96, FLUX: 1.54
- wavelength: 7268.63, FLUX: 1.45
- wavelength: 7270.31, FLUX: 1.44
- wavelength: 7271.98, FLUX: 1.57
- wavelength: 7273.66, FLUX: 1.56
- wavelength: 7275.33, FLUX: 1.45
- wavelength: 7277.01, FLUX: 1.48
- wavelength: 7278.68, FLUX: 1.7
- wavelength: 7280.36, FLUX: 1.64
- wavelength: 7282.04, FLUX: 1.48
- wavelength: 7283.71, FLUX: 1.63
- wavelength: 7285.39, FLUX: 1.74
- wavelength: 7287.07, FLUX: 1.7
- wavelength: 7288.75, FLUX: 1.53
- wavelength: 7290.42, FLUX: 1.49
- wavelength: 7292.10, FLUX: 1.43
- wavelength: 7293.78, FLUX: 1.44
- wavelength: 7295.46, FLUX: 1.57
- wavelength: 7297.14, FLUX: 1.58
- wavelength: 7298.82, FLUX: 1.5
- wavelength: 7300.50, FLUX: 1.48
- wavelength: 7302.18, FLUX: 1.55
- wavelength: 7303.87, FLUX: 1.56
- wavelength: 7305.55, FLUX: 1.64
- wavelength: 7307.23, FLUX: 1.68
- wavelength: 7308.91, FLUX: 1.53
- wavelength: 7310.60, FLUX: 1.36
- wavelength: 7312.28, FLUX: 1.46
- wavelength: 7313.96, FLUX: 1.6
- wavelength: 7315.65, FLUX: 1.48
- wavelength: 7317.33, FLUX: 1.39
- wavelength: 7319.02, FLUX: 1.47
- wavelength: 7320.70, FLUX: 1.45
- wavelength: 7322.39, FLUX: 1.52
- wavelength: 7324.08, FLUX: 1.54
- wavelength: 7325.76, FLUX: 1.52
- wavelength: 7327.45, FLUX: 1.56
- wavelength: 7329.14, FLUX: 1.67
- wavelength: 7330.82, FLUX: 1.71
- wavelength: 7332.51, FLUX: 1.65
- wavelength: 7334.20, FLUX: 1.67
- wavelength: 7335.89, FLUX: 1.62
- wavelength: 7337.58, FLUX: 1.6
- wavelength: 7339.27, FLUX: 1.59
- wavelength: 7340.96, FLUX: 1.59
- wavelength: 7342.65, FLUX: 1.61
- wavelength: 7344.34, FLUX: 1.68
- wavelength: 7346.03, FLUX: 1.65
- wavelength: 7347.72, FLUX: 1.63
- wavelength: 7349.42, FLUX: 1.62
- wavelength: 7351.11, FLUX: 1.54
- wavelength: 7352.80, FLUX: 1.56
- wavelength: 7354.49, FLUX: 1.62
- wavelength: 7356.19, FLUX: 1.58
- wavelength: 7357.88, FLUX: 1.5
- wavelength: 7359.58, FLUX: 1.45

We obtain 0.9 angstrom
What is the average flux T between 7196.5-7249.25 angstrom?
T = 1.48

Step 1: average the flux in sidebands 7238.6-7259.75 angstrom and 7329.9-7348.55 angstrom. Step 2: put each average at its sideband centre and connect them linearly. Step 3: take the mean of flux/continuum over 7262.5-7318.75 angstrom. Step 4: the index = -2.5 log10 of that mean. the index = 0.01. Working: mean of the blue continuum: 1.49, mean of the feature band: 1.54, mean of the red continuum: 1.64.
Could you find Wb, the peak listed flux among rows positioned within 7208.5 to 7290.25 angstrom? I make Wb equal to 1.74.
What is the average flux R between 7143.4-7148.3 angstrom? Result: 1.47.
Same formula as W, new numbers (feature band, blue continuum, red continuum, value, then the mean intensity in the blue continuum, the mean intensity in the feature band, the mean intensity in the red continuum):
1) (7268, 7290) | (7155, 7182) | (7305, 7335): -0.6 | 1.45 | 1.57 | 1.55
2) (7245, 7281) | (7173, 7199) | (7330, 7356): 0.4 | 1.45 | 1.52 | 1.62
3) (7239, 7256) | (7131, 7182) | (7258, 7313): 0.4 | 1.46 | 1.48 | 1.54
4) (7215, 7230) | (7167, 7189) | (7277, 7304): 0.4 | 1.46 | 1.46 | 1.56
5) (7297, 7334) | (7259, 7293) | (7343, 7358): 0.8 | 1.54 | 1.54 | 1.6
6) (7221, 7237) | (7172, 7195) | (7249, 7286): -0.1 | 1.46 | 1.51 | 1.53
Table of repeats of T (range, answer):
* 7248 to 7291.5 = 1.53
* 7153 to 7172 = 1.46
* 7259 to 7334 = 1.54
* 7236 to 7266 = 1.49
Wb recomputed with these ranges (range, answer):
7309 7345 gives 1.71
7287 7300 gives 1.7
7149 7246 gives 1.57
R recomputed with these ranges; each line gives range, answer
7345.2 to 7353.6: 1.6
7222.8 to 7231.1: 1.52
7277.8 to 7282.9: 1.61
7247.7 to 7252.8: 1.52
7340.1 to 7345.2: 1.63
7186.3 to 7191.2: 1.49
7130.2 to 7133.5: 1.59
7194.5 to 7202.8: 1.44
